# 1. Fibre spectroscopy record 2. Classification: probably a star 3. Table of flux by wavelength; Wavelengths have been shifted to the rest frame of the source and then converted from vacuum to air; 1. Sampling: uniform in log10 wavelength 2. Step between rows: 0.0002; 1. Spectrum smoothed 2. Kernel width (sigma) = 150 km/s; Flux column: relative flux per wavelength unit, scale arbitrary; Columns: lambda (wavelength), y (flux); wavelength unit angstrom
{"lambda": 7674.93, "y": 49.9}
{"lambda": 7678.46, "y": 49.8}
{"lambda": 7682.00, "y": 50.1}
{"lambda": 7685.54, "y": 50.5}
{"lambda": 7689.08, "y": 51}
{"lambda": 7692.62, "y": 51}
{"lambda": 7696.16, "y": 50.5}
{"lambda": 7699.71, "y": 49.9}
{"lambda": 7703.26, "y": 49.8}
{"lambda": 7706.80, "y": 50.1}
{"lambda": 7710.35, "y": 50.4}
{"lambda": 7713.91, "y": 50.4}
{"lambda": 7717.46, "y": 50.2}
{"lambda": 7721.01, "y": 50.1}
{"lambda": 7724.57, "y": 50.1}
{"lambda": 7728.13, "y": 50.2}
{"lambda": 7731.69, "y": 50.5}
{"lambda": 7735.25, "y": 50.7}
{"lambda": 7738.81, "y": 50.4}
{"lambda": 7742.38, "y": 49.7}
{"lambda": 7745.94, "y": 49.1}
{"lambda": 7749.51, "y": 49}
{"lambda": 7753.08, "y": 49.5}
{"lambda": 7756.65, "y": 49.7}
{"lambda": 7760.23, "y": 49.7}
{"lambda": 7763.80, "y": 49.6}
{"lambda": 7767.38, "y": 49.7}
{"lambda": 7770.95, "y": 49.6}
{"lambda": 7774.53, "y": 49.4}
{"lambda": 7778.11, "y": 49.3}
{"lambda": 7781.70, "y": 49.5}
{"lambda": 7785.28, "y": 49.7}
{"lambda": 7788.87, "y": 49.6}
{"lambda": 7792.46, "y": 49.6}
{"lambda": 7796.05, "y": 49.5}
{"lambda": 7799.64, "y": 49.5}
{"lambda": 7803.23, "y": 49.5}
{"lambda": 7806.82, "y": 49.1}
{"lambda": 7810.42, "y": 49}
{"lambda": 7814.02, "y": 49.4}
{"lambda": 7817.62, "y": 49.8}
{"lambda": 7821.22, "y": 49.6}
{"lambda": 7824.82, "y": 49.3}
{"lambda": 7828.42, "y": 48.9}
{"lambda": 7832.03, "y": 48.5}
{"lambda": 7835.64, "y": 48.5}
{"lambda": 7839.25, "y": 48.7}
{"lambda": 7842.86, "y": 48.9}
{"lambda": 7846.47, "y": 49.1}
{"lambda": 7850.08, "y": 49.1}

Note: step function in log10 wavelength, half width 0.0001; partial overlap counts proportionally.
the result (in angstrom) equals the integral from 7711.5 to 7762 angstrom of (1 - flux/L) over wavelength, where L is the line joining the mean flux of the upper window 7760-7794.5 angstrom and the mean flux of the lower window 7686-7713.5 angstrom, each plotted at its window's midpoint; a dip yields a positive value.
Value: 0.0 angstrom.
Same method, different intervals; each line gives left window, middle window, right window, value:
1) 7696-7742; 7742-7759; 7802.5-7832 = 0.2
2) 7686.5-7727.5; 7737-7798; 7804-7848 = 0.1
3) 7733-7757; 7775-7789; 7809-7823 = 0.0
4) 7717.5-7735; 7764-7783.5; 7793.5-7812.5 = 0.1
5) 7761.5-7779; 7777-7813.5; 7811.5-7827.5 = 0.1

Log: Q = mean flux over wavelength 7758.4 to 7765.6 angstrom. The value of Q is 49.6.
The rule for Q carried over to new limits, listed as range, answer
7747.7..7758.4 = 49.4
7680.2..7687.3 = 50.3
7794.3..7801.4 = 49.5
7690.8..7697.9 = 50.8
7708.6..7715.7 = 50.4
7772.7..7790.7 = 49.5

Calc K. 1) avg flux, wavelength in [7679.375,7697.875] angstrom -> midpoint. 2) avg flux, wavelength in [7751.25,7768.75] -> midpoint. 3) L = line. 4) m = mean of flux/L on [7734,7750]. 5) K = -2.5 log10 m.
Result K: 0.00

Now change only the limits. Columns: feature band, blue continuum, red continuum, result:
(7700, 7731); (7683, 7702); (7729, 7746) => 0.00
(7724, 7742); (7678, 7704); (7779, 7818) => -0.01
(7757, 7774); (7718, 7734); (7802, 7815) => 0.00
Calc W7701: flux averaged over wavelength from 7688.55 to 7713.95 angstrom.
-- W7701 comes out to 50.3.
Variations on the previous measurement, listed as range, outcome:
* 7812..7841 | 49.1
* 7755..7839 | 49.4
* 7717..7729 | 50.1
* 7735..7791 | 49.6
